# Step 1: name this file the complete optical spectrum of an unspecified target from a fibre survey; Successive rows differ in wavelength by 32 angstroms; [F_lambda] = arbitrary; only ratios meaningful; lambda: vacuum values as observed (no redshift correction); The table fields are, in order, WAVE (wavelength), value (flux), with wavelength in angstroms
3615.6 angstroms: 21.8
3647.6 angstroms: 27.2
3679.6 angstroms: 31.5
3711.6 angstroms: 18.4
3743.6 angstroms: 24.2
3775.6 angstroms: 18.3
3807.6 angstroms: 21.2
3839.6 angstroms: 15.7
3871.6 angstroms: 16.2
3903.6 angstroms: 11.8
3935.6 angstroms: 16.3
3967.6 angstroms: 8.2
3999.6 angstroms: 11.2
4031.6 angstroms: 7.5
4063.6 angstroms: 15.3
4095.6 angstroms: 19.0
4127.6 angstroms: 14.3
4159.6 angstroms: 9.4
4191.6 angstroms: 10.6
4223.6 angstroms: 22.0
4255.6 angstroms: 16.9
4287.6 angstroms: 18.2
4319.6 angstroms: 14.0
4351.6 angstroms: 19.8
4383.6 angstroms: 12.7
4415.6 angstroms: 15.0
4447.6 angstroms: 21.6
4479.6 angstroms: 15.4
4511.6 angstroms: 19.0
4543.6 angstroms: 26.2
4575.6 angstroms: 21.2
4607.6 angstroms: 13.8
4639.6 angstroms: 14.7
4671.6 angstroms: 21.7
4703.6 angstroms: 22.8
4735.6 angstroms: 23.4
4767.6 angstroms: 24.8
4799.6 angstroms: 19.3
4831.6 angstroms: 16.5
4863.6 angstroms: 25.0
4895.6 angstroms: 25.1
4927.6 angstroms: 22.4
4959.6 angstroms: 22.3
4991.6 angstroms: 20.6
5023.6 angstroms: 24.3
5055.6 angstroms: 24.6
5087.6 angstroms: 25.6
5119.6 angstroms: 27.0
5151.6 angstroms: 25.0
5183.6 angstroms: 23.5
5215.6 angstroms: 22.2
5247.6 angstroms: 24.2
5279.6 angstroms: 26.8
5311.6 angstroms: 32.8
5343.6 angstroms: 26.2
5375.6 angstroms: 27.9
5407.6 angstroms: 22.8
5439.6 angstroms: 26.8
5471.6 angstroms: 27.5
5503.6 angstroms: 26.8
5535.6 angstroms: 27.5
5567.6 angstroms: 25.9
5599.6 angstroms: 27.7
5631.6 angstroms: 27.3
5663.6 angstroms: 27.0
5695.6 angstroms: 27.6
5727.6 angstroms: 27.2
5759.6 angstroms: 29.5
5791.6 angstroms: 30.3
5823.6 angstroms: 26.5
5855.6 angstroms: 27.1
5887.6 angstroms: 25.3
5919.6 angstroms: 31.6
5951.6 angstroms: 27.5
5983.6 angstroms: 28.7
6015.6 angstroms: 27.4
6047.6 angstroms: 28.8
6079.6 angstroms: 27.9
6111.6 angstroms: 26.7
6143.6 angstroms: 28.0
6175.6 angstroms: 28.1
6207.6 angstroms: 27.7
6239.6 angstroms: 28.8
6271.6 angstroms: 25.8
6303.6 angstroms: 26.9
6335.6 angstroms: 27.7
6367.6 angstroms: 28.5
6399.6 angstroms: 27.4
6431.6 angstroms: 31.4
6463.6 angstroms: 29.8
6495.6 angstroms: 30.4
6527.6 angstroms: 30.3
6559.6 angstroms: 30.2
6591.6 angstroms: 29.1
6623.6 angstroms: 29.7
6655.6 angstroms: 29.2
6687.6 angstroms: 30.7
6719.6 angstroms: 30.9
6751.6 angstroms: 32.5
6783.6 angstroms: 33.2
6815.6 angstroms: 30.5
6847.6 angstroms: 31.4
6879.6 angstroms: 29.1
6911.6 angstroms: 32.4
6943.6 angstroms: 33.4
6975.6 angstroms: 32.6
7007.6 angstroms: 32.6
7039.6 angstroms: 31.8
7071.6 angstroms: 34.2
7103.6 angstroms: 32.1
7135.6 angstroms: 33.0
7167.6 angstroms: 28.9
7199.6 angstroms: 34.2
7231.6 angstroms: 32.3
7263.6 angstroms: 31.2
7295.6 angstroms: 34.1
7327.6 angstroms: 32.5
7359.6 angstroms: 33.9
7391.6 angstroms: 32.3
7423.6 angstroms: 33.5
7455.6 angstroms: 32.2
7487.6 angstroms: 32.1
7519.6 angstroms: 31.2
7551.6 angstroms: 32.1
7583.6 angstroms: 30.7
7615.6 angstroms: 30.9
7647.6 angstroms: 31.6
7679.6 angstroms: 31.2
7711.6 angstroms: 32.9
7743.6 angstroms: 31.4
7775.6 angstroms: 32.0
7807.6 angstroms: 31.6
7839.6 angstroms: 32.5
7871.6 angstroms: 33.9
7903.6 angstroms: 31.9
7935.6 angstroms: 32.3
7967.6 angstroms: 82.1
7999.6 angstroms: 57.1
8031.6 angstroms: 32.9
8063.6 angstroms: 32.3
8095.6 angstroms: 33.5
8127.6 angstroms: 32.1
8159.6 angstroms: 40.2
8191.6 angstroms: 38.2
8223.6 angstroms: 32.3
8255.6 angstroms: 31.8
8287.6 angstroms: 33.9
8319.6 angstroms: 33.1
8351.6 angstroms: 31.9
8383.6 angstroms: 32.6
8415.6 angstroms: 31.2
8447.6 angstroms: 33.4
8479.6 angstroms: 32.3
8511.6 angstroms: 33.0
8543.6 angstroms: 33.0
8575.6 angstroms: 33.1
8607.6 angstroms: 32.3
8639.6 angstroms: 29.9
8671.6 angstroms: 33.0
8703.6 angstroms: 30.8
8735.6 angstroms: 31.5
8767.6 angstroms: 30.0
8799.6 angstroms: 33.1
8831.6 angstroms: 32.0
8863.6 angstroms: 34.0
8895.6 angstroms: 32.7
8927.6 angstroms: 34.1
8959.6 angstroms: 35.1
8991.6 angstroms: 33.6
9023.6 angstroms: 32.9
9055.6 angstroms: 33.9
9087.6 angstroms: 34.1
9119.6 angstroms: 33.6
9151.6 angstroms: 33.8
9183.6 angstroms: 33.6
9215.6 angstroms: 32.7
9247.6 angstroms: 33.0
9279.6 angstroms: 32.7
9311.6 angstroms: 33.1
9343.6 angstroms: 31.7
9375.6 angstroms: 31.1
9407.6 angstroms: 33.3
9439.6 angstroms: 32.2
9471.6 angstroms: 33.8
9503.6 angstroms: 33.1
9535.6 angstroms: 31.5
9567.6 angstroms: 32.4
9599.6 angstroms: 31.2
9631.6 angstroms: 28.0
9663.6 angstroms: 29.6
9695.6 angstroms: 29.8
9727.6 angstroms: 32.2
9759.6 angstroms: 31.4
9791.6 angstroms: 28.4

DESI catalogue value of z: 0.215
